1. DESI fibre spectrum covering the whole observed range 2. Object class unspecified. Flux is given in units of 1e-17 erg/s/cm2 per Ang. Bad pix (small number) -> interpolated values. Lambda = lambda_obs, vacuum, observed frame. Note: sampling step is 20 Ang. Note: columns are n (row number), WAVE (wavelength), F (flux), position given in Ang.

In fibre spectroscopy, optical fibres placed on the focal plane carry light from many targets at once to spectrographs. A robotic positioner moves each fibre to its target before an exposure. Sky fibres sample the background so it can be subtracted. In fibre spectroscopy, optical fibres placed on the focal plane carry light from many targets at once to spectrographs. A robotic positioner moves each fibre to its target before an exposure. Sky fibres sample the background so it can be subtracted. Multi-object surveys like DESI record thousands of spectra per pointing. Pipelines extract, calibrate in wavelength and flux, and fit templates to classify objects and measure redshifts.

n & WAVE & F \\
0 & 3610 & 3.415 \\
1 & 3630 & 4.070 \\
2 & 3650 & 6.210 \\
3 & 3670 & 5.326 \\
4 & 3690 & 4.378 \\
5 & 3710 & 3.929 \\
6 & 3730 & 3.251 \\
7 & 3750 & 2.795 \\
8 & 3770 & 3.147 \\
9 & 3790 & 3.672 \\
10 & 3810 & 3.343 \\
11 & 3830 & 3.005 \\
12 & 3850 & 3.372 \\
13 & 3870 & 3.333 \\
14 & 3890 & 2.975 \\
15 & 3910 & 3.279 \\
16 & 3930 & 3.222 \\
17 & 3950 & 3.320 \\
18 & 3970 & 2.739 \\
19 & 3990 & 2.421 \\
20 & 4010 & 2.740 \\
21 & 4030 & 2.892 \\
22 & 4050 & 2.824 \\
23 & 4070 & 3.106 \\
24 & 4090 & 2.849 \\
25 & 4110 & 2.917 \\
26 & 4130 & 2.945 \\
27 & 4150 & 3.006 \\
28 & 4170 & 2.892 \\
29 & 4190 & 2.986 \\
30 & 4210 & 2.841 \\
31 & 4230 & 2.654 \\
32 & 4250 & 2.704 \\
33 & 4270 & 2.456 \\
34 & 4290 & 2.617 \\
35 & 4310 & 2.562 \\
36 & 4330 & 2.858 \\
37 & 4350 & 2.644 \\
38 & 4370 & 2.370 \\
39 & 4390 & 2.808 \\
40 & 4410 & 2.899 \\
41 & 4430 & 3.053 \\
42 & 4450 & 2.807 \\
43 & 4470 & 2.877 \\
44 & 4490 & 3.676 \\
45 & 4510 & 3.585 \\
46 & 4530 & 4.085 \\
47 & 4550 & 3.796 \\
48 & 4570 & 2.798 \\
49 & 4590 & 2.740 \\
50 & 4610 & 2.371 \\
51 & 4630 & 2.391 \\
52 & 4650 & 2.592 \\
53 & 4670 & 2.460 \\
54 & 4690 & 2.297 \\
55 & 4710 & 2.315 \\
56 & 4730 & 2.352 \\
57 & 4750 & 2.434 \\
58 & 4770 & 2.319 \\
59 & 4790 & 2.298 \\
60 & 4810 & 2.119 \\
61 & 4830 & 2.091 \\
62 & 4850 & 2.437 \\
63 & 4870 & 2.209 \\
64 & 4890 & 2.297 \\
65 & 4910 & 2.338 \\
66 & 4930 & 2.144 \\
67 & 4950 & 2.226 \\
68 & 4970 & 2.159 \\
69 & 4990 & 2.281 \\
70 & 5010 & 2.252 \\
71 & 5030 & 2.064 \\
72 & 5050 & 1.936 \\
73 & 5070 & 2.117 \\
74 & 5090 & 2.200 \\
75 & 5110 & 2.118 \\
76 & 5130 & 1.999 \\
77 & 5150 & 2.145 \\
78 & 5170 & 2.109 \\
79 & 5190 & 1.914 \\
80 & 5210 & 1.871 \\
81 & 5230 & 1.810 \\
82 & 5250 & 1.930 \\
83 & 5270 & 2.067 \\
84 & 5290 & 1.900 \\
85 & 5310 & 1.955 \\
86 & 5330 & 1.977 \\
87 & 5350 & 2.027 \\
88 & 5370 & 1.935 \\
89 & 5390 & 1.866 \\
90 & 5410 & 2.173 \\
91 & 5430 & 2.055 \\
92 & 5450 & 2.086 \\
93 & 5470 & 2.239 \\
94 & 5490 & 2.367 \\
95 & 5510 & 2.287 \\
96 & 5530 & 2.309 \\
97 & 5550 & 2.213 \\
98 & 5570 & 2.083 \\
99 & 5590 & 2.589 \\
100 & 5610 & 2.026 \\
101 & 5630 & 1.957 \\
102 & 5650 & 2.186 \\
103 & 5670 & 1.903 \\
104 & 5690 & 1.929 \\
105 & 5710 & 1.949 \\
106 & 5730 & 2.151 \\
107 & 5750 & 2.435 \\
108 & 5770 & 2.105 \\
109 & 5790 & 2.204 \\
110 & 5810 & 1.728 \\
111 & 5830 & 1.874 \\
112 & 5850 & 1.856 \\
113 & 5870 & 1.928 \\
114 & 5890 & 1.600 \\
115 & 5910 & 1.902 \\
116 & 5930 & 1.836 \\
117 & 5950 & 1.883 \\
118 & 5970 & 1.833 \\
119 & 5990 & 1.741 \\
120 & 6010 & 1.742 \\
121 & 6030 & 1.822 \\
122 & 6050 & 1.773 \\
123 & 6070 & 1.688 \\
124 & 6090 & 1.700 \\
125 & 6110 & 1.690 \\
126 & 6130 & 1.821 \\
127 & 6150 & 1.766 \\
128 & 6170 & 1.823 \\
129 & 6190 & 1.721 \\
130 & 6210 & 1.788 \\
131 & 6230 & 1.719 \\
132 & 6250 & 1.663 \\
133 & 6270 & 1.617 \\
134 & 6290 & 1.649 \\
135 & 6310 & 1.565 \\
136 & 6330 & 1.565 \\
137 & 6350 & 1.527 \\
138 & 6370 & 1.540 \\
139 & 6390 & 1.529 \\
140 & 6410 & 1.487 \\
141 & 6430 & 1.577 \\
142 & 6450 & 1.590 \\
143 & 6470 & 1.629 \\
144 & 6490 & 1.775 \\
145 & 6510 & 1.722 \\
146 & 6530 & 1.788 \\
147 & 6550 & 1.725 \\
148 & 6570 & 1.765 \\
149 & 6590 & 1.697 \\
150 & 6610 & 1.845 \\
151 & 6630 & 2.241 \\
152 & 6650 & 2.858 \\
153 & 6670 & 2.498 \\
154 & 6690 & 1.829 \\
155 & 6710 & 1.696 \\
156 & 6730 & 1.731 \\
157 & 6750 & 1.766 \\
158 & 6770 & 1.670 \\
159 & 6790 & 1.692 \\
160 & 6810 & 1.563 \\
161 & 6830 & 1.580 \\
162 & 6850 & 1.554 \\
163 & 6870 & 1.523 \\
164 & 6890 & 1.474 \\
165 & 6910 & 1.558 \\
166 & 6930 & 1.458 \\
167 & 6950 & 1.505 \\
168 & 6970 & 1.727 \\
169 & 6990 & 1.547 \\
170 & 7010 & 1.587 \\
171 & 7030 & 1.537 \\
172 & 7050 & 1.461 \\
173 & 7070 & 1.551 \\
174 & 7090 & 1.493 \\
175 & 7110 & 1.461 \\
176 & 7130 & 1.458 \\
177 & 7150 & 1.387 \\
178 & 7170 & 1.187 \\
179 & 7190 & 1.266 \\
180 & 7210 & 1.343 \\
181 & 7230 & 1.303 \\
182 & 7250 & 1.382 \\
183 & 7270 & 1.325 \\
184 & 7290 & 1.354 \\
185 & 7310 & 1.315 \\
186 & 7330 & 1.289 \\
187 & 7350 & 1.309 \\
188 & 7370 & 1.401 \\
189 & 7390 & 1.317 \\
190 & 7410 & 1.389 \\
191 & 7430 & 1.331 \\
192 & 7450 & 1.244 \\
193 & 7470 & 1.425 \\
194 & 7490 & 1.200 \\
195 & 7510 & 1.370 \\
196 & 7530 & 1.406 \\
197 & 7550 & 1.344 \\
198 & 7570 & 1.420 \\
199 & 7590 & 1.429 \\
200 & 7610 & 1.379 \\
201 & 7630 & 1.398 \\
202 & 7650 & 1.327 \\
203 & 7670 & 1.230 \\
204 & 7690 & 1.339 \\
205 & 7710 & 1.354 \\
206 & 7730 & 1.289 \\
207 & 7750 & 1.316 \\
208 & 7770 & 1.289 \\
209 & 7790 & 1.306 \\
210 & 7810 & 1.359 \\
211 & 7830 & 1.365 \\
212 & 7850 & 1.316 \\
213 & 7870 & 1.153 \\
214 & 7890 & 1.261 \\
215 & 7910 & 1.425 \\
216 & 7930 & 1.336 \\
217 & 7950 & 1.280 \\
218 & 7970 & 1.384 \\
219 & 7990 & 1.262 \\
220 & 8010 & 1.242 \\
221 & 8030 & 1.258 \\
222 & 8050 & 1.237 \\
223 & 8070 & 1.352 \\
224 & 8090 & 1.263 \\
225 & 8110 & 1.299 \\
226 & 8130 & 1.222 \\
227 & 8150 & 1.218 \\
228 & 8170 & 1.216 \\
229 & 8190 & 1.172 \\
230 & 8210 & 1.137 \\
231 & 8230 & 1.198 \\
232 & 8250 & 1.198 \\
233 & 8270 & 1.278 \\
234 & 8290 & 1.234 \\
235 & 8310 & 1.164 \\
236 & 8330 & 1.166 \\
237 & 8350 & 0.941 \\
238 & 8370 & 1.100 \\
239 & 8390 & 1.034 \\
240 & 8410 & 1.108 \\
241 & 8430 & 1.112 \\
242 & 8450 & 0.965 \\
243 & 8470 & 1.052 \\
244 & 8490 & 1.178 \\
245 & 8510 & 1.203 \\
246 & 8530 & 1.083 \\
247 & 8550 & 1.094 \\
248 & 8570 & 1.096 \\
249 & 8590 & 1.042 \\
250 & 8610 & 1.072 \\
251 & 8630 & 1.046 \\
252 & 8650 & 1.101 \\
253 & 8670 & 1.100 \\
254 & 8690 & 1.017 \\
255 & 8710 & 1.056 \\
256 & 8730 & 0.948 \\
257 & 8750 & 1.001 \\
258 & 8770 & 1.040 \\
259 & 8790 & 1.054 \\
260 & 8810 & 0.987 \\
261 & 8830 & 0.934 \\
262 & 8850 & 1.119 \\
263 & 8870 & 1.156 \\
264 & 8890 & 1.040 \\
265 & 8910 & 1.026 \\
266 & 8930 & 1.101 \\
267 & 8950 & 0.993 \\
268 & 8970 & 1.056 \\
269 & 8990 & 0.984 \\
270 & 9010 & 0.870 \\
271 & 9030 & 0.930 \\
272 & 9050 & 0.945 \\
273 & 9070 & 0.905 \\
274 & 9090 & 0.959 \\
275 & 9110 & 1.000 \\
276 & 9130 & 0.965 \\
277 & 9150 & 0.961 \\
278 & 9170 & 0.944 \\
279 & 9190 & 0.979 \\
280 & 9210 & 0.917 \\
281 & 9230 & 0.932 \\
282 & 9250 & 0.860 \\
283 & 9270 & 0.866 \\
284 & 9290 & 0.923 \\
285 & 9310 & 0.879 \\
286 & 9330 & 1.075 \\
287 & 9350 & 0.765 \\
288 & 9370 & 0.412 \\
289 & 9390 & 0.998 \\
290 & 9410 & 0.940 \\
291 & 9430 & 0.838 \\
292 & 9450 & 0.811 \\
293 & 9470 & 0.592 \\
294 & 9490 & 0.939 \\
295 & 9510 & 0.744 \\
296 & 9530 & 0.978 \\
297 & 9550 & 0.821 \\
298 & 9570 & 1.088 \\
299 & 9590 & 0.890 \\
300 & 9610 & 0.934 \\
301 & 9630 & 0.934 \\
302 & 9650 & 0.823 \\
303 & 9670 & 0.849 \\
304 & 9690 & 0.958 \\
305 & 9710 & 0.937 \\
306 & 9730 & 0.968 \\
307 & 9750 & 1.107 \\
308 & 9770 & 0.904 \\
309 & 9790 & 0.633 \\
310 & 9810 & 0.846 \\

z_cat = 1.38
